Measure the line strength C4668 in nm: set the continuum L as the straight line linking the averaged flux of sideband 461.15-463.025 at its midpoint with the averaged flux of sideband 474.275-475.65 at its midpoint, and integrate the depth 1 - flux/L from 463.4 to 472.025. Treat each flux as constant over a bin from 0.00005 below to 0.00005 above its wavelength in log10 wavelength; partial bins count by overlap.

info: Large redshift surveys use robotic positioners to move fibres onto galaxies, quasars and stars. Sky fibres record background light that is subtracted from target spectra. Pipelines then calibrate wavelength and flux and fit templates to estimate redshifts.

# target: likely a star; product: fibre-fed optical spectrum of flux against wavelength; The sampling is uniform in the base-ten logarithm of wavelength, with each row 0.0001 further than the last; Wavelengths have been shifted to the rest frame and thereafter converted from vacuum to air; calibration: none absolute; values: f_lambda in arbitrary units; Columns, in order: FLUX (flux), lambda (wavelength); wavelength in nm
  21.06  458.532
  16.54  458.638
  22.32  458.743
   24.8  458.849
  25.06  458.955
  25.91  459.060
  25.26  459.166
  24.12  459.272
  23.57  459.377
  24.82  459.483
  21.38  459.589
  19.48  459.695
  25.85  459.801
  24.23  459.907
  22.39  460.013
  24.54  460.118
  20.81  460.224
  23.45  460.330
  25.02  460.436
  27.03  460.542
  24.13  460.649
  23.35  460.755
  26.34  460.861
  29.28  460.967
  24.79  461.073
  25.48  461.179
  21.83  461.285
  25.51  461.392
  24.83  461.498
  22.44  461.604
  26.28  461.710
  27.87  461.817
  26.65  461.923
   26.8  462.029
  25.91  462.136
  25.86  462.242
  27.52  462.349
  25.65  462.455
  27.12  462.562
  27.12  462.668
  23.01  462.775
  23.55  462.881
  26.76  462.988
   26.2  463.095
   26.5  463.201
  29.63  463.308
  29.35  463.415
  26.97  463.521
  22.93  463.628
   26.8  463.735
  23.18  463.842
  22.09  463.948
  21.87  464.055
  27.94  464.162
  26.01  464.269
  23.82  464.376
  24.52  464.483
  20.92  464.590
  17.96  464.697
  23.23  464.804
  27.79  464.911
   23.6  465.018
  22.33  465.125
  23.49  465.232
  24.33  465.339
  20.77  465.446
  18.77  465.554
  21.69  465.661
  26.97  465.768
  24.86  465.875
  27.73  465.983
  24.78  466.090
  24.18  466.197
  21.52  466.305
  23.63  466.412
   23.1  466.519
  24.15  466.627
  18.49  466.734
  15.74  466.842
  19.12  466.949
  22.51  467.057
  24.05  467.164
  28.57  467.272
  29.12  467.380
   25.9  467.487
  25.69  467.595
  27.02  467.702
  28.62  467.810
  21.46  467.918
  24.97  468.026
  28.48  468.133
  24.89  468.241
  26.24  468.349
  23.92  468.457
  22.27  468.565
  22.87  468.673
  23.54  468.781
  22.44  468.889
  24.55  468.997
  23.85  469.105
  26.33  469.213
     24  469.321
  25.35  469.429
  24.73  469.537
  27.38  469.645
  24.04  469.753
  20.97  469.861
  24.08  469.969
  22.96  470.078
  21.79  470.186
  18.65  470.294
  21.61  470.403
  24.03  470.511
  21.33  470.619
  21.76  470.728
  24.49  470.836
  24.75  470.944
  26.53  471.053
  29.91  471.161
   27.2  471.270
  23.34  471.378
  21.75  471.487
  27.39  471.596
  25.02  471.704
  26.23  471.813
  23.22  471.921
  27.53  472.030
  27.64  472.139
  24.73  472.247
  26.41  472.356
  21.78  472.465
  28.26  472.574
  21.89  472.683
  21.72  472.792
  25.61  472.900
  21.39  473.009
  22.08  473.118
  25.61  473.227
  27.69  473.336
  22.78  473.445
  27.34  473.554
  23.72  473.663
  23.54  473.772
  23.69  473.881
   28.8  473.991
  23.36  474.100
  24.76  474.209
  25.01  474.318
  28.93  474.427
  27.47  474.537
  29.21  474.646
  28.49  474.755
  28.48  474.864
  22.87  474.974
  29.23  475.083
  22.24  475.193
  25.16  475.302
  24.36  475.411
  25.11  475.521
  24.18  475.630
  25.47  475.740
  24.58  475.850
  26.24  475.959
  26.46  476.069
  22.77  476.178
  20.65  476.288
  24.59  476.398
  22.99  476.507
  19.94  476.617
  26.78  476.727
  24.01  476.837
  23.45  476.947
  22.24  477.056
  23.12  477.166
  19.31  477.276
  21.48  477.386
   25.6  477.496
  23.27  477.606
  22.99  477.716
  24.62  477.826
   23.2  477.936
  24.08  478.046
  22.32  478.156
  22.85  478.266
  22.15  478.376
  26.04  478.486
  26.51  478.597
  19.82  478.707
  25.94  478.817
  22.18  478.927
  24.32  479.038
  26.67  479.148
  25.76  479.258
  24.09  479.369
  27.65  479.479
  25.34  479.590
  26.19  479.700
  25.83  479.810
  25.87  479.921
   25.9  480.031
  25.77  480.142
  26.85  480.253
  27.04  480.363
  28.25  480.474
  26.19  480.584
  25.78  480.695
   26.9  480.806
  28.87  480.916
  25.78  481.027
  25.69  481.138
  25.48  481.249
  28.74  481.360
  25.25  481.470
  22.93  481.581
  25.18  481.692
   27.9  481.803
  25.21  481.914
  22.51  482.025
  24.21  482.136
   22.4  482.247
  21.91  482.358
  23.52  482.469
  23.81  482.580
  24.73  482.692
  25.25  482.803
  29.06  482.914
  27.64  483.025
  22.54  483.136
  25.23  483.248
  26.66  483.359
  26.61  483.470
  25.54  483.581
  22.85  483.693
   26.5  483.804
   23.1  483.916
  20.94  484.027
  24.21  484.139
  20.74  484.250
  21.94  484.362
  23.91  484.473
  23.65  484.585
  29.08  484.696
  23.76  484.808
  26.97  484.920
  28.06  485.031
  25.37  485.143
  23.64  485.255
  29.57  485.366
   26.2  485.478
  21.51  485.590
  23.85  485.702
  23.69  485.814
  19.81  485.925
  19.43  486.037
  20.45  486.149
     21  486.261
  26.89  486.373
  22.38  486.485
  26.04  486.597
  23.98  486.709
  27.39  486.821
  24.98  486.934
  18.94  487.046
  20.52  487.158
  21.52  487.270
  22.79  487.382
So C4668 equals 0.606 nm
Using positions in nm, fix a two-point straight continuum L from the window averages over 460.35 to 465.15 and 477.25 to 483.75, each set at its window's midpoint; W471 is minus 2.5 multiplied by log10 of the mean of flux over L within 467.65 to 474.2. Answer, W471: 0.03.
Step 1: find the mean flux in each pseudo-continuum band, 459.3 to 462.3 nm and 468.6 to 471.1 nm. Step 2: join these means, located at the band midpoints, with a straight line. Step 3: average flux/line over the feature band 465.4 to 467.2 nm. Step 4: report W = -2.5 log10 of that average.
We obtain 0.07 mag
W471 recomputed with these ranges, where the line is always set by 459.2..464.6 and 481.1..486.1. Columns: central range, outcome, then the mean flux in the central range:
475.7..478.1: 0.054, 23.5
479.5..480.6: -0.073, 26.4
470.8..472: -0.029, 25.5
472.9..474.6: -0.015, 25.1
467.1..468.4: -0.057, 26.2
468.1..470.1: 0.024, 24.3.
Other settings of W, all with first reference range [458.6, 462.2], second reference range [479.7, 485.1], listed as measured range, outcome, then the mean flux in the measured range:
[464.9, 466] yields 0.05 mag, 23.6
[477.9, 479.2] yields 0.06 mag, 23.8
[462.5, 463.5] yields -0.09 mag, 26.6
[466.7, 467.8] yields 0.03 mag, 23.9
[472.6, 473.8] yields 0.04 mag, 24.1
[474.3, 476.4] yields -0.03 mag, 25.6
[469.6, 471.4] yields 0.04 mag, 23.8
